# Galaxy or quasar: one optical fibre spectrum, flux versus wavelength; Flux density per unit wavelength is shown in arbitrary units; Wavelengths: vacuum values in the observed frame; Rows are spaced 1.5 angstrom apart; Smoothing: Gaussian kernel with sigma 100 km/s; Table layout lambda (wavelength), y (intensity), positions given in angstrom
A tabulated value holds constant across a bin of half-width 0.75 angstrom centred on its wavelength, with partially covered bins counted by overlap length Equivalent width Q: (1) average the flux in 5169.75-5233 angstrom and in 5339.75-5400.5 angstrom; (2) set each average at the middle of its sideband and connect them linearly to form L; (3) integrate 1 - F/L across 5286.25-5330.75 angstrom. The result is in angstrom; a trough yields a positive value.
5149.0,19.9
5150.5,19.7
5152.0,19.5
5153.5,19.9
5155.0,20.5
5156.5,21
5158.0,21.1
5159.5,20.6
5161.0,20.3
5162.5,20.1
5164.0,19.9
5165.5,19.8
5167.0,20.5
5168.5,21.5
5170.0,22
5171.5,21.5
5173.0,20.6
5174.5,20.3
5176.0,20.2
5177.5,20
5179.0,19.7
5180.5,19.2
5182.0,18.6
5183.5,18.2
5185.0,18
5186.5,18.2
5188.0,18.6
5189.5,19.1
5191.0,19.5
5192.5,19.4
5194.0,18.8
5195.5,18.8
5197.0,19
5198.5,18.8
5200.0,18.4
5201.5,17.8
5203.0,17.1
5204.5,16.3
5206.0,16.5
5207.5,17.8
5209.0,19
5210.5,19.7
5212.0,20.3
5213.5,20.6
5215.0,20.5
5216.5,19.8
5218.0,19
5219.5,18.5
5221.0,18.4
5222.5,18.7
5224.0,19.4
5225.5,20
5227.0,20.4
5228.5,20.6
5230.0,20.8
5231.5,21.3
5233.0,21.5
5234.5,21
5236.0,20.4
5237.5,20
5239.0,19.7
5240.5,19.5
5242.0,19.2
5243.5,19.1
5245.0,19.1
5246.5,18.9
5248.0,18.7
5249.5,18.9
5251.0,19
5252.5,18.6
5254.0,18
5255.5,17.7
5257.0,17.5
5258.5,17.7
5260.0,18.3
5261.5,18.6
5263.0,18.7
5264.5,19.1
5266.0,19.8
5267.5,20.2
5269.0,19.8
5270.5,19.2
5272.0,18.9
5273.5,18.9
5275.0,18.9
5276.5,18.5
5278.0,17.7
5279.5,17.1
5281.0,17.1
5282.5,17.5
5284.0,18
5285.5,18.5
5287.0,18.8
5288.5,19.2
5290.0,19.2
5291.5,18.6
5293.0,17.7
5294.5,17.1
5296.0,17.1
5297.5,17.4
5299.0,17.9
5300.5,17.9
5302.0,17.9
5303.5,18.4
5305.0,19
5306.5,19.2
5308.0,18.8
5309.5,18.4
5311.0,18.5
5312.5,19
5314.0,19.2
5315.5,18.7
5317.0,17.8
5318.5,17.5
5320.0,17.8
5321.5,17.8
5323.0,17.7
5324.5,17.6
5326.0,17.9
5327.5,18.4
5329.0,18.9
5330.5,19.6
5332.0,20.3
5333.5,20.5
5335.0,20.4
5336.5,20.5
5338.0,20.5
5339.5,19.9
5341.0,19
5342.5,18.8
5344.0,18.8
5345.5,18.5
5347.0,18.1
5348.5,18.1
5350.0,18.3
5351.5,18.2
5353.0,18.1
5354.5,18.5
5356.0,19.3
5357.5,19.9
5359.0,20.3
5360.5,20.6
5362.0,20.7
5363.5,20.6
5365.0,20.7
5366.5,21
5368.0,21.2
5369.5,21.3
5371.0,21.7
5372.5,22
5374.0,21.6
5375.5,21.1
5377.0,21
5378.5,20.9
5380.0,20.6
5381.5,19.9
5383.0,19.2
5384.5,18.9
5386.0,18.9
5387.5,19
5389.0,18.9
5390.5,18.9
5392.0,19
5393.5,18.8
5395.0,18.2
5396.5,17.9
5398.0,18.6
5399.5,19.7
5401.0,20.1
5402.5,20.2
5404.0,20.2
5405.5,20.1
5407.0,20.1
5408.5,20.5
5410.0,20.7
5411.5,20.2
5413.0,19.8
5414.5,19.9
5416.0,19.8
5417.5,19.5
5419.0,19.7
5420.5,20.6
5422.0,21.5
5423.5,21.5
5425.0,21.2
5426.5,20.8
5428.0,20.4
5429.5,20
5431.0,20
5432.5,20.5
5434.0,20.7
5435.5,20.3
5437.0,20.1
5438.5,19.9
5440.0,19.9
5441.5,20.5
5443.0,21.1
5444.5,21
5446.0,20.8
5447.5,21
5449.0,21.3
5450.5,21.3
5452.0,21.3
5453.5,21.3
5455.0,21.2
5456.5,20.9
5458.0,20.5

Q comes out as 2.8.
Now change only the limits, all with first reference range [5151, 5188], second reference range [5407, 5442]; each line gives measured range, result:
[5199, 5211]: 1.3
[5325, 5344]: 0.7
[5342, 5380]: 0.5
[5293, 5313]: 2.0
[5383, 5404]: 1.3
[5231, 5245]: 0.0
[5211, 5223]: 0.3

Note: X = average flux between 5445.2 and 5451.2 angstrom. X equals 21.1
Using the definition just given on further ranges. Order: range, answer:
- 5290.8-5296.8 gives 17.6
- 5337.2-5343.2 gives 19.6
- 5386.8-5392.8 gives 18.9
